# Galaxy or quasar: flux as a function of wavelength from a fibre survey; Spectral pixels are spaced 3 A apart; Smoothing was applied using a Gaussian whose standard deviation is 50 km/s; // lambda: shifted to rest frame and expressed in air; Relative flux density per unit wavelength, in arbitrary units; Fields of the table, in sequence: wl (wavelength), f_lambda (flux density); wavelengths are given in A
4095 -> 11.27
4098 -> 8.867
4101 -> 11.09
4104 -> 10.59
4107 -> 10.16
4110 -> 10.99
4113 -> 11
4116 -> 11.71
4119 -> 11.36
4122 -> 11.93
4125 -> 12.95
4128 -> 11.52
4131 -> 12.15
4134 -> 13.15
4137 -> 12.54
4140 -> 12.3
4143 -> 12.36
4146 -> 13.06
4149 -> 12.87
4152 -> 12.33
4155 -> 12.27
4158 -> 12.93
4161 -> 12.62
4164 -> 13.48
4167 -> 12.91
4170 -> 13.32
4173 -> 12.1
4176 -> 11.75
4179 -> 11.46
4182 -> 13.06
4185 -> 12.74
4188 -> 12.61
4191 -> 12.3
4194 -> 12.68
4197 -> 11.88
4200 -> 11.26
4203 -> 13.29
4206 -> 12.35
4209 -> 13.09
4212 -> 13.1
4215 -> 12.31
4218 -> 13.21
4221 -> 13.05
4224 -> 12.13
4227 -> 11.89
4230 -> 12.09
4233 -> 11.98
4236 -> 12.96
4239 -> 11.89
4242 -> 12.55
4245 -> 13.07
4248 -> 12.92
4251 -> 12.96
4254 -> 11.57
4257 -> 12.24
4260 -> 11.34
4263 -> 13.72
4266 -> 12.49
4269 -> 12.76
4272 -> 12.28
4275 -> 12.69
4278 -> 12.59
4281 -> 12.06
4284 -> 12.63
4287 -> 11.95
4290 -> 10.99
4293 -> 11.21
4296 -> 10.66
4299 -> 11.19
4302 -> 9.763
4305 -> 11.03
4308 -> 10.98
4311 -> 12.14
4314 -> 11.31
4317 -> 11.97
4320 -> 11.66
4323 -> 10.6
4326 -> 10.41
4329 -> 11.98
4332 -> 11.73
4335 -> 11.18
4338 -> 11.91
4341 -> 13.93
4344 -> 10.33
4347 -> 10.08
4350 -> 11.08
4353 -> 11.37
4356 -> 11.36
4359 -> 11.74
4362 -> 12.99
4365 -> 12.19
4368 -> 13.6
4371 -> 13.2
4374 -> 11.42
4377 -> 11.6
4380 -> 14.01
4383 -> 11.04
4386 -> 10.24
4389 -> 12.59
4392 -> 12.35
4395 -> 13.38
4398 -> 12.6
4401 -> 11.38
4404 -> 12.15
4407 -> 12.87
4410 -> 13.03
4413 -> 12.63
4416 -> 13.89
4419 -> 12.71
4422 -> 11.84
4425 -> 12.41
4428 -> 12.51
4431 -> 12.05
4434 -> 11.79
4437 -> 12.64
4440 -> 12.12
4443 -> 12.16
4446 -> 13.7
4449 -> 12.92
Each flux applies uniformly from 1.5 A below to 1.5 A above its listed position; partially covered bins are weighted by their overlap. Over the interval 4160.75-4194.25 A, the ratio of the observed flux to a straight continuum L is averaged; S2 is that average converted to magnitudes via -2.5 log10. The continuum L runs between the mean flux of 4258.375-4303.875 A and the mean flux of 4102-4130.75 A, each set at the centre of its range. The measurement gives -0.09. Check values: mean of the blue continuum 11.4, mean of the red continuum 11.9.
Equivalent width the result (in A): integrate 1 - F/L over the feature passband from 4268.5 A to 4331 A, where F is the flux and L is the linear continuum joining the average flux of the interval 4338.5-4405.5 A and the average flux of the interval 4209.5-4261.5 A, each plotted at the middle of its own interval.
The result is 3.57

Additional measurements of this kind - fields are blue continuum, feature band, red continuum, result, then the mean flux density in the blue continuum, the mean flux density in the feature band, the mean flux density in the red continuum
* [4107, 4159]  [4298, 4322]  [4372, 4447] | 2.03 A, 12.1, 11.2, 12.4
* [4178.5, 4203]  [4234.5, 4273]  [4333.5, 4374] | -1.10 A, 12.3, 12.5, 11.9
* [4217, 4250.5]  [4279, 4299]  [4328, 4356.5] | 0.70 A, 12.5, 11.6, 11.5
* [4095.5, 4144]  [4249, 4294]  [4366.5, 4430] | -0.84 A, 11.5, 12.3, 12.4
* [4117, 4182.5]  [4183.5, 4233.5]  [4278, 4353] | -1.65 A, 12.5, 12.5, 11.4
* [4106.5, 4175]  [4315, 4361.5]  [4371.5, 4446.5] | 3.33 A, 12.3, 11.5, 12.4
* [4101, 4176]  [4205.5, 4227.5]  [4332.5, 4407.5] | -1.05 A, 12.2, 12.7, 12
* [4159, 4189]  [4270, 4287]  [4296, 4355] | -1.05 A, 12.6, 12.4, 11.3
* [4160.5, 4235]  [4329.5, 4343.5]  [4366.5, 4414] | 0.42 A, 12.5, 12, 12.4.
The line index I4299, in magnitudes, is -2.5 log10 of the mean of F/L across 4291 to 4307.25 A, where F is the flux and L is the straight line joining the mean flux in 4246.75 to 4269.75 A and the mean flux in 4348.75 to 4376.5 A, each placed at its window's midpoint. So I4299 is 0.15 mag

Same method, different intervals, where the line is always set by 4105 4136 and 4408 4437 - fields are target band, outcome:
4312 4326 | 0.09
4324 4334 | 0.09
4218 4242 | -0.03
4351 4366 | 0.04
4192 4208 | -0.04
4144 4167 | -0.09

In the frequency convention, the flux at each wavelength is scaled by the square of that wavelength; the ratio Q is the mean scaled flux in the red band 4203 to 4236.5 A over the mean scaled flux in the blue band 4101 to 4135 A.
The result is 1.14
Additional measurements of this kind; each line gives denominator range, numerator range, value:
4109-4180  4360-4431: 1.14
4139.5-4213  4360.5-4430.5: 1.10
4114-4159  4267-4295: 1.05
